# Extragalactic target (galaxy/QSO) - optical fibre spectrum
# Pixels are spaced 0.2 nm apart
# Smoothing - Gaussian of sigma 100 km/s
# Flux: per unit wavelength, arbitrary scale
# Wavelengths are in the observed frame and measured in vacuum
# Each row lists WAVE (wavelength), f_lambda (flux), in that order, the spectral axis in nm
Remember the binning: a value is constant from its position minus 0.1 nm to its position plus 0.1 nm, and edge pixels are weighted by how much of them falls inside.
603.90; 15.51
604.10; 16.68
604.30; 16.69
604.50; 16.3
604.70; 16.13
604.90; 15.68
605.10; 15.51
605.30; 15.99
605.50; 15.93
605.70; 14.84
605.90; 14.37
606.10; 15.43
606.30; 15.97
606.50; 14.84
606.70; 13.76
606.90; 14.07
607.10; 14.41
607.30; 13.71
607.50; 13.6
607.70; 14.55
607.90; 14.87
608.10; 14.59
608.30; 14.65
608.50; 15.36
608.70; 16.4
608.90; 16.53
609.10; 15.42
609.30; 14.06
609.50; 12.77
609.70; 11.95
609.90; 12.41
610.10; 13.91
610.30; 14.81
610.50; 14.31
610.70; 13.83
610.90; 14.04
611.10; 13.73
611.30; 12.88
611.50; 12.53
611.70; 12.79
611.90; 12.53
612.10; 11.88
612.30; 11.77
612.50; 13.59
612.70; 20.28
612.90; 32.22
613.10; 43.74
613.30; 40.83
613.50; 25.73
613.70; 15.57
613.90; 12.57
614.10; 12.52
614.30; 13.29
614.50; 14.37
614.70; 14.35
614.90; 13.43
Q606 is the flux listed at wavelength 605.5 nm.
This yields 15.93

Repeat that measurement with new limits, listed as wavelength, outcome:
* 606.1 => 15.43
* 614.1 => 12.52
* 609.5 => 12.77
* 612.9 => 32.22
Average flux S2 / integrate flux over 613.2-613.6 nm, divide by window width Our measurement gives 33.3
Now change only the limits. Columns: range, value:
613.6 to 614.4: 13.5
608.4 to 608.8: 15.9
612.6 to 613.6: 32.6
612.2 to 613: 19.5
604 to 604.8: 16.5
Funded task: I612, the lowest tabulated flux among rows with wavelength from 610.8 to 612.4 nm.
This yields 11.77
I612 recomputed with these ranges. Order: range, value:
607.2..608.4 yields 13.6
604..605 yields 15.68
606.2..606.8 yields 13.76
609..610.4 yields 11.95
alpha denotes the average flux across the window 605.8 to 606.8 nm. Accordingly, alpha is 14.9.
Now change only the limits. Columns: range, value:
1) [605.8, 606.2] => 14.9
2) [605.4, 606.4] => 15.3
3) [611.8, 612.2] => 12.2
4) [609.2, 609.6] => 13.4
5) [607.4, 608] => 14.3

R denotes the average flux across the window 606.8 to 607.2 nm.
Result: 14.2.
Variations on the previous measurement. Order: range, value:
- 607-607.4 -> 14.1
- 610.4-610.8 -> 14.1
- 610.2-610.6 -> 14.6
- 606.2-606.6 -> 15.4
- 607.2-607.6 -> 13.7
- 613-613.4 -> 42.3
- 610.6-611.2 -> 13.9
